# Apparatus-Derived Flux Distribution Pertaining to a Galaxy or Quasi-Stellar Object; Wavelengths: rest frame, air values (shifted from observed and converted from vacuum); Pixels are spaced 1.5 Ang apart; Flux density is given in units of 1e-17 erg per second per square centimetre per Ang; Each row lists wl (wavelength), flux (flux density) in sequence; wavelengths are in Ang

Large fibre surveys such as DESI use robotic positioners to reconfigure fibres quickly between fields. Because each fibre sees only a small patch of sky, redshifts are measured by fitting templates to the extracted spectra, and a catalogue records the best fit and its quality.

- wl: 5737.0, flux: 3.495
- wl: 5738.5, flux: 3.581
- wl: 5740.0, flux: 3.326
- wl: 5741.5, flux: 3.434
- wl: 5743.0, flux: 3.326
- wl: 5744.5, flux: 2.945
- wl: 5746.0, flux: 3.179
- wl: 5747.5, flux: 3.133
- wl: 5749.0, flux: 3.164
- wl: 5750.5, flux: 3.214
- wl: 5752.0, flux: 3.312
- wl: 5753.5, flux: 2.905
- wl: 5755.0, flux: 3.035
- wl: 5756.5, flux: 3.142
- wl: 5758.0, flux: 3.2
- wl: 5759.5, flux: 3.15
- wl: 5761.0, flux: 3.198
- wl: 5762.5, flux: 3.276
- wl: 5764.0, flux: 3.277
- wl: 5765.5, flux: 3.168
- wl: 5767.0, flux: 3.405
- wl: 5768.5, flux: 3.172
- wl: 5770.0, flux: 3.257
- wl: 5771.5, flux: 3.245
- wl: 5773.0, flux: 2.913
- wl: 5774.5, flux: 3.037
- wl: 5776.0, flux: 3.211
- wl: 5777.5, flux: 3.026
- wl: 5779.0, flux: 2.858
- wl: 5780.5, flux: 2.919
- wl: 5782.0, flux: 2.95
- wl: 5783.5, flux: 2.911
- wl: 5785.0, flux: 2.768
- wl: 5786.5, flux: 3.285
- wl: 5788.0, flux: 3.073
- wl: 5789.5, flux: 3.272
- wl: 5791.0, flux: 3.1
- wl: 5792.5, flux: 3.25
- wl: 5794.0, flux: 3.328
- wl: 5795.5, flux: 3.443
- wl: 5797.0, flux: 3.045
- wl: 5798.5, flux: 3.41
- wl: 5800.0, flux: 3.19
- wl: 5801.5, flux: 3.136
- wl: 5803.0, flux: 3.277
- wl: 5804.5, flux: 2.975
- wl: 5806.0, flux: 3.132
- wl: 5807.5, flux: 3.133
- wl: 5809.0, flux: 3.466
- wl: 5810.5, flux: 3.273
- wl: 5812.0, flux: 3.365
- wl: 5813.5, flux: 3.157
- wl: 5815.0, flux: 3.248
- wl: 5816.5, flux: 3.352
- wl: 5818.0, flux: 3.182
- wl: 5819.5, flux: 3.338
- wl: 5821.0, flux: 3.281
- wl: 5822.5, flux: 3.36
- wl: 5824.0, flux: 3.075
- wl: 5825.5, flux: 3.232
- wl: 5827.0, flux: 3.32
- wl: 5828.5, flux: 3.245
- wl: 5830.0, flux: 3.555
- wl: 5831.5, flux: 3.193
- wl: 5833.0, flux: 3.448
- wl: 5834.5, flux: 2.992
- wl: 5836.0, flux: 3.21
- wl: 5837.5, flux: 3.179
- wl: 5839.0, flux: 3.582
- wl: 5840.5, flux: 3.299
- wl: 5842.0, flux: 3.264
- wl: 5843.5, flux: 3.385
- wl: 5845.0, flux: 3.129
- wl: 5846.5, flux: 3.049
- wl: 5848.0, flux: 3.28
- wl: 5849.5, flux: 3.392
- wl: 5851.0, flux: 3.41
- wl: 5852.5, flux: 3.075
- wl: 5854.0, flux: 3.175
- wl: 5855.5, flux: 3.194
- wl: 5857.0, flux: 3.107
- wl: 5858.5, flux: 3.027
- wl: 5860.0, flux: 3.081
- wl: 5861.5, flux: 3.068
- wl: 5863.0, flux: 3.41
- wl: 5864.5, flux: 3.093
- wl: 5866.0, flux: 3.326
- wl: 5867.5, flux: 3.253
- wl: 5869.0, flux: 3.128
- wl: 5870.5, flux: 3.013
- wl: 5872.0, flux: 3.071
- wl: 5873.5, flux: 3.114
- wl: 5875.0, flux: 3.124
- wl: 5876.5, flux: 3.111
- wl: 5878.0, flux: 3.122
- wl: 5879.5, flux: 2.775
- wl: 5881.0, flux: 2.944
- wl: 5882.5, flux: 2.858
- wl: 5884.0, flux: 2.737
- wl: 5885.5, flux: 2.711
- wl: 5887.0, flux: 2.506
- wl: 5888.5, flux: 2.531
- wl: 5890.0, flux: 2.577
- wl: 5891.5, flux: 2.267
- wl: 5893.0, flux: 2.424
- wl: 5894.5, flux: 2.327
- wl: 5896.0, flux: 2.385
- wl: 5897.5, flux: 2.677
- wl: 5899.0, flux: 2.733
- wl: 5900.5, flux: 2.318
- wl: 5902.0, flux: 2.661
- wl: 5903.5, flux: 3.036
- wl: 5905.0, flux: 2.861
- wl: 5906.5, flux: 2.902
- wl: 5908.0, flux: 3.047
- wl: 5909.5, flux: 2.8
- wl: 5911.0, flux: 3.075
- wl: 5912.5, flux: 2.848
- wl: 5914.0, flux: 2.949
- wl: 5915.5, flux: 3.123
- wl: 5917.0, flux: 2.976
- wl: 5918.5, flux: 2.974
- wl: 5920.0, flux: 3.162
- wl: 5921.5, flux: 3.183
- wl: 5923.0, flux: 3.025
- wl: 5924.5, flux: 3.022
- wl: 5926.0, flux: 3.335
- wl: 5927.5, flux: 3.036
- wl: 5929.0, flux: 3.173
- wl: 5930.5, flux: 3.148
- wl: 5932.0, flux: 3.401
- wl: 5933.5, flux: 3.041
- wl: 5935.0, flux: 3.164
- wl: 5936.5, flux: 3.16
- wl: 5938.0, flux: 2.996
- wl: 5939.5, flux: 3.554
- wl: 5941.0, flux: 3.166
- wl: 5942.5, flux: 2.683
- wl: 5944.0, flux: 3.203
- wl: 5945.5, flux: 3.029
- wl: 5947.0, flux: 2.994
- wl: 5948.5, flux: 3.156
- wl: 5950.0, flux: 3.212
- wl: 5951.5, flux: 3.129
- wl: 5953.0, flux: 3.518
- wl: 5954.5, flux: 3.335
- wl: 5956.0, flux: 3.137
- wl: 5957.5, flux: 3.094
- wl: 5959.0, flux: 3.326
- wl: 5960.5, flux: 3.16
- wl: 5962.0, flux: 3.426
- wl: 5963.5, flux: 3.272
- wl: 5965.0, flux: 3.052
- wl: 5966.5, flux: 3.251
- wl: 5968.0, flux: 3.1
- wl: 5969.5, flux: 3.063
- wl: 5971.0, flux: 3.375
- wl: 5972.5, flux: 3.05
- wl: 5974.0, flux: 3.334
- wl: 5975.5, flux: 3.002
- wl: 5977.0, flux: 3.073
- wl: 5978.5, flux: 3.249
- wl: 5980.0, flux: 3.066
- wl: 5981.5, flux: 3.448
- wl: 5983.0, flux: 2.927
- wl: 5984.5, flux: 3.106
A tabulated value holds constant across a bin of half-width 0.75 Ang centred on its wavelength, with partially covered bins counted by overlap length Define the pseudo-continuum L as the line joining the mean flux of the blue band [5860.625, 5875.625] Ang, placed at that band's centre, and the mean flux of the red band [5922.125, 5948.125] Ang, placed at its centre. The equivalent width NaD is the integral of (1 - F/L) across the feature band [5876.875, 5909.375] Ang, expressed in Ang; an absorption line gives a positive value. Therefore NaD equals 4.69 Ang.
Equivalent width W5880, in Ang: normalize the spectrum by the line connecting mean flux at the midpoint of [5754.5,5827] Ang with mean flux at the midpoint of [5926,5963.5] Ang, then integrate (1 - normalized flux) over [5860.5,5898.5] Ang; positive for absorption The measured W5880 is 3.8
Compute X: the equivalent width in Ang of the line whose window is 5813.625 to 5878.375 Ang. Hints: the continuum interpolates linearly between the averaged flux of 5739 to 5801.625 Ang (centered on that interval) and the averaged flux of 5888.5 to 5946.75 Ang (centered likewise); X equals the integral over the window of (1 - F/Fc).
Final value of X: -3.8 Ang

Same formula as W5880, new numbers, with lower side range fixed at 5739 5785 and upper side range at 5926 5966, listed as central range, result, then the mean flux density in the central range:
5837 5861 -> -0.5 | 3.23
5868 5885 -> 0.9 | 3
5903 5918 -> 1.0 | 2.96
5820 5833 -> -0.6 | 3.29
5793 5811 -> -0.5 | 3.23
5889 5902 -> 2.8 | 2.48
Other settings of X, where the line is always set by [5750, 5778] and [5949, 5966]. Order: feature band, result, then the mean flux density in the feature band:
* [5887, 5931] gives 5.2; 2.84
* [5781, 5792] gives 0.4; 3.05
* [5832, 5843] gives -0.3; 3.28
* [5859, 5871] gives 0.1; 3.17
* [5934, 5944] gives 0.3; 3.12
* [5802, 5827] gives -0.4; 3.24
